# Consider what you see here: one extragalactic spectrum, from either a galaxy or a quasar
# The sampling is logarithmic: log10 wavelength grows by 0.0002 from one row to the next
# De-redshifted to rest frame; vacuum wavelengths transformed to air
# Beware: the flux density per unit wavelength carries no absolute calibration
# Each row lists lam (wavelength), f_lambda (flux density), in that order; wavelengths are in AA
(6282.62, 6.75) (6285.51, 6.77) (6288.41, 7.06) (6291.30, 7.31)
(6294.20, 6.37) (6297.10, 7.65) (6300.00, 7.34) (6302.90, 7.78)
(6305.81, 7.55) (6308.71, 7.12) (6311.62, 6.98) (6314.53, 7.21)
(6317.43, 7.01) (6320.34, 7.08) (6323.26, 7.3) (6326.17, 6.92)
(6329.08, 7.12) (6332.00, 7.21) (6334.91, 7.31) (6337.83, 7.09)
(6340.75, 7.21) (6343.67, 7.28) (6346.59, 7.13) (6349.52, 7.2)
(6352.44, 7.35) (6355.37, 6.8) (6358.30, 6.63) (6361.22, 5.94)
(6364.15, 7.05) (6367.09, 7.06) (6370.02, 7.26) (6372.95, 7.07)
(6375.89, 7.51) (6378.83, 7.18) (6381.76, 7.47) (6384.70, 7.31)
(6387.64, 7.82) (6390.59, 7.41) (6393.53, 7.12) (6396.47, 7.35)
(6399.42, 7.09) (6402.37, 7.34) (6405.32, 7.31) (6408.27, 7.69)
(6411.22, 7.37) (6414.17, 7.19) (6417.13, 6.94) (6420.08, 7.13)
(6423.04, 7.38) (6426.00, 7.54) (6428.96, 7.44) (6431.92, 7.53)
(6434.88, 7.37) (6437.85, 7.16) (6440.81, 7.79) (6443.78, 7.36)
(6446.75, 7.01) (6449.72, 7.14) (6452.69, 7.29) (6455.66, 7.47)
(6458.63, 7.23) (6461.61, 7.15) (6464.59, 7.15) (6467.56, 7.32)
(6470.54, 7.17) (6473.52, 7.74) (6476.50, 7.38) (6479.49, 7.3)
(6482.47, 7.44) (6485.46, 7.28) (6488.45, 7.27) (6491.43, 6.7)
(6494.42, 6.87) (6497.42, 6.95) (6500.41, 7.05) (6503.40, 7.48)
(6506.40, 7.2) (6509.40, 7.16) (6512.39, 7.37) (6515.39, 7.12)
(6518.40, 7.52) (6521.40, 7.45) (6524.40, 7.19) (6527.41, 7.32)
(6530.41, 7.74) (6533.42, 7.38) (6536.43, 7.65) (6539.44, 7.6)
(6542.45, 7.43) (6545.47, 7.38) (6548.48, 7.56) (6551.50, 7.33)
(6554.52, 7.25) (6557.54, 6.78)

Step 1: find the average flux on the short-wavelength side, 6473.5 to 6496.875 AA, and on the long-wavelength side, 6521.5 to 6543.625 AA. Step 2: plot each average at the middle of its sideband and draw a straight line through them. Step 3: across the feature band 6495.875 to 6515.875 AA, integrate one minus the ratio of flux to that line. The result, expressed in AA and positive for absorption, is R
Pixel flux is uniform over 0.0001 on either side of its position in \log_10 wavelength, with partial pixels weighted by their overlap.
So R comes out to 0.35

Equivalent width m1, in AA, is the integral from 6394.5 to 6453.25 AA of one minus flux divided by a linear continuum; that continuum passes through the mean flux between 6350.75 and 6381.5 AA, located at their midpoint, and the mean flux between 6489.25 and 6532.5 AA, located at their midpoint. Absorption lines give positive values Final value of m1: -1.9 AA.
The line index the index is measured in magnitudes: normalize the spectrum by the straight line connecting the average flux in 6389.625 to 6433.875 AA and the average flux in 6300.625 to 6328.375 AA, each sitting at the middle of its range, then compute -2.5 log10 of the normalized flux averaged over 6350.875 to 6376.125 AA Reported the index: 0.05 mag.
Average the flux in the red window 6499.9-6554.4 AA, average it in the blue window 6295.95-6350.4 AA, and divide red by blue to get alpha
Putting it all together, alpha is 1.02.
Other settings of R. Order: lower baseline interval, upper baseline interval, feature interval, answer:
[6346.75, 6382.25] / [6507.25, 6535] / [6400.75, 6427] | -0.7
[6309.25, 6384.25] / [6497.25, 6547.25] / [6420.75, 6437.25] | -0.5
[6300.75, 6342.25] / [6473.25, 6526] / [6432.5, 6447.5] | -0.3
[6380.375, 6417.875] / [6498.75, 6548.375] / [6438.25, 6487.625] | 0.3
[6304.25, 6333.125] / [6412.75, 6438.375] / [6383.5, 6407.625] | -0.3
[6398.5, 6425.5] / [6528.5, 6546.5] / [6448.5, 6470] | 0.4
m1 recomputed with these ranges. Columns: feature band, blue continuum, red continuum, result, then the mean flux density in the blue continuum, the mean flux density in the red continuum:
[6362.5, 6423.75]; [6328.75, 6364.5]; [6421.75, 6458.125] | -0.75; 7.02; 7.37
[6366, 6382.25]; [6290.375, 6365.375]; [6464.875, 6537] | -0.21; 7.11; 7.29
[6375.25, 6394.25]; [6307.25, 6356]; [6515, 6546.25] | -0.49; 7.14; 7.45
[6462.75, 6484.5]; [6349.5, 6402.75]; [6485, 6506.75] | -0.78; 7.15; 7.09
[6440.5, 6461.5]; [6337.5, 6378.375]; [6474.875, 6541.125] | -0.27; 7.04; 7.29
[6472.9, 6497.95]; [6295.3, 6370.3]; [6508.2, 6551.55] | 0.50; 7.13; 7.42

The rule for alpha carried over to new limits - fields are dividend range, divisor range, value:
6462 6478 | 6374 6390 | 0.99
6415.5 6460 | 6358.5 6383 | 1.04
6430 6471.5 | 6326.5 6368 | 1.04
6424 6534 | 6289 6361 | 1.02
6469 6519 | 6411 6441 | 0.99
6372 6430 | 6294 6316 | 1.00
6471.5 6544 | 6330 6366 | 1.04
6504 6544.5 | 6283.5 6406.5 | 1.03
